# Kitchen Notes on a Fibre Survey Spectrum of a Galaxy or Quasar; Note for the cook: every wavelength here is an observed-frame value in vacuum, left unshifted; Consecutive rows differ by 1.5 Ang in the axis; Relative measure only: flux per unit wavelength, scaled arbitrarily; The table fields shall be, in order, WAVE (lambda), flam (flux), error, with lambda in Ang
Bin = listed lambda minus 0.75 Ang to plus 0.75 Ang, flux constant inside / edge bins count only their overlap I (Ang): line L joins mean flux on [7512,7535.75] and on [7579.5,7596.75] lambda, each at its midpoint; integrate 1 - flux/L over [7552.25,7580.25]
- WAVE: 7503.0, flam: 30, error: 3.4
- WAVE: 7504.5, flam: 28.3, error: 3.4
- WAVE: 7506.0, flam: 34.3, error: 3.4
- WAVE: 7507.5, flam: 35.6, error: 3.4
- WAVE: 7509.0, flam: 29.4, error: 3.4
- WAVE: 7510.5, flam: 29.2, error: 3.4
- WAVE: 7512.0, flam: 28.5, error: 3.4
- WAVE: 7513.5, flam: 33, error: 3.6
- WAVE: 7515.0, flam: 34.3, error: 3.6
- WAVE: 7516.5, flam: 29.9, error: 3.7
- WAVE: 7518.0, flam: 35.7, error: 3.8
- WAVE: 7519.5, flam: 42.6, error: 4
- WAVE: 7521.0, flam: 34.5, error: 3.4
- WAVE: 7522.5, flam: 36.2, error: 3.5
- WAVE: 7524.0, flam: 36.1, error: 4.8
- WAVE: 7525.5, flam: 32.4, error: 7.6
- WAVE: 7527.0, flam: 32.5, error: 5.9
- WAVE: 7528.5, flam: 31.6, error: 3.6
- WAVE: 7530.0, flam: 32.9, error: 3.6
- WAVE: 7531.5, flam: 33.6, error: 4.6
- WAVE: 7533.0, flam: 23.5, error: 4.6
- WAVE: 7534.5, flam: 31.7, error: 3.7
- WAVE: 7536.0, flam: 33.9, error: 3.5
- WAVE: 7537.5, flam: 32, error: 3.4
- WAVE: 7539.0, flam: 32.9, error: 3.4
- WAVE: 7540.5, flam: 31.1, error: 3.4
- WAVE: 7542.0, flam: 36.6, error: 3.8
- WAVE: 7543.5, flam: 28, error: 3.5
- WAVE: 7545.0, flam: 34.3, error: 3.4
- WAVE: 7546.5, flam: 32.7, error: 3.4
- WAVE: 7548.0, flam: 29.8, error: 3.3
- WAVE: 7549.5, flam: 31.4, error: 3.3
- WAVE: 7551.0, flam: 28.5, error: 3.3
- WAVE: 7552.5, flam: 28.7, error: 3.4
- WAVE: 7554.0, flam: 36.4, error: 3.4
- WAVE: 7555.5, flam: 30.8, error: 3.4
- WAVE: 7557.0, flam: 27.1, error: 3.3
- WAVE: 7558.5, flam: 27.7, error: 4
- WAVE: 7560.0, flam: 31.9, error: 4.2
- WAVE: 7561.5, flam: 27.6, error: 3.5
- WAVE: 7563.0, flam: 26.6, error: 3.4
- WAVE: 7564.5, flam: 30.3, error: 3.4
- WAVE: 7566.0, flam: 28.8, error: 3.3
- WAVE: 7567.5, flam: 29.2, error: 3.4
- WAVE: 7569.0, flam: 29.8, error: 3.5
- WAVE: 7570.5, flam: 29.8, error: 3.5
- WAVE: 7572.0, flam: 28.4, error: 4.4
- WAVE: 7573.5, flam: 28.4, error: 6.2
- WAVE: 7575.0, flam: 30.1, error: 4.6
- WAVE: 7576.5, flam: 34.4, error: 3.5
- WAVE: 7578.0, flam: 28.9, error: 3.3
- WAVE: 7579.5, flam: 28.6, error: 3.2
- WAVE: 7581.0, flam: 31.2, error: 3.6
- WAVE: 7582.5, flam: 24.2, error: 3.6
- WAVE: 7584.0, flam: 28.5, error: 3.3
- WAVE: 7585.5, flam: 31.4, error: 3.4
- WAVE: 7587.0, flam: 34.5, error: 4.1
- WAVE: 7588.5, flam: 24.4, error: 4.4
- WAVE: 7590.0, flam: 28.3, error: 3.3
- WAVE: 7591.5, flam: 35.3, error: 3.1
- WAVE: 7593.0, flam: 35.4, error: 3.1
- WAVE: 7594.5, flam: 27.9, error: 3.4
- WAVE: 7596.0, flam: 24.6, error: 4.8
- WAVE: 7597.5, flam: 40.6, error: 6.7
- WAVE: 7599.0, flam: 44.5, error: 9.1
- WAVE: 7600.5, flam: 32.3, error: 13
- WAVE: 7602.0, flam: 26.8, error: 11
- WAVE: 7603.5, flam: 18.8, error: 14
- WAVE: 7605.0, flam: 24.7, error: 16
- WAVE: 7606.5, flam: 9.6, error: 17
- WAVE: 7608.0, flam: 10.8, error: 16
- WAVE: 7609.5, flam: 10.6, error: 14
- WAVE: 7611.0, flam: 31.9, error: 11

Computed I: 1.0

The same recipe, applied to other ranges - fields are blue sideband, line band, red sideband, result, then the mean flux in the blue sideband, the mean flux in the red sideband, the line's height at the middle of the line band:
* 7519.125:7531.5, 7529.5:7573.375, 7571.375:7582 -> 2.3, 34.5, 29.9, 32.2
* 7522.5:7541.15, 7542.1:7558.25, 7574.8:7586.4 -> 0.2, 32.2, 29.7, 31.3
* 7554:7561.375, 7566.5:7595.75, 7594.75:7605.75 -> 0.3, 29.9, 30.2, 30.1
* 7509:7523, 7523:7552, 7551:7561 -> -0.1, 33.5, 30.2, 31.7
